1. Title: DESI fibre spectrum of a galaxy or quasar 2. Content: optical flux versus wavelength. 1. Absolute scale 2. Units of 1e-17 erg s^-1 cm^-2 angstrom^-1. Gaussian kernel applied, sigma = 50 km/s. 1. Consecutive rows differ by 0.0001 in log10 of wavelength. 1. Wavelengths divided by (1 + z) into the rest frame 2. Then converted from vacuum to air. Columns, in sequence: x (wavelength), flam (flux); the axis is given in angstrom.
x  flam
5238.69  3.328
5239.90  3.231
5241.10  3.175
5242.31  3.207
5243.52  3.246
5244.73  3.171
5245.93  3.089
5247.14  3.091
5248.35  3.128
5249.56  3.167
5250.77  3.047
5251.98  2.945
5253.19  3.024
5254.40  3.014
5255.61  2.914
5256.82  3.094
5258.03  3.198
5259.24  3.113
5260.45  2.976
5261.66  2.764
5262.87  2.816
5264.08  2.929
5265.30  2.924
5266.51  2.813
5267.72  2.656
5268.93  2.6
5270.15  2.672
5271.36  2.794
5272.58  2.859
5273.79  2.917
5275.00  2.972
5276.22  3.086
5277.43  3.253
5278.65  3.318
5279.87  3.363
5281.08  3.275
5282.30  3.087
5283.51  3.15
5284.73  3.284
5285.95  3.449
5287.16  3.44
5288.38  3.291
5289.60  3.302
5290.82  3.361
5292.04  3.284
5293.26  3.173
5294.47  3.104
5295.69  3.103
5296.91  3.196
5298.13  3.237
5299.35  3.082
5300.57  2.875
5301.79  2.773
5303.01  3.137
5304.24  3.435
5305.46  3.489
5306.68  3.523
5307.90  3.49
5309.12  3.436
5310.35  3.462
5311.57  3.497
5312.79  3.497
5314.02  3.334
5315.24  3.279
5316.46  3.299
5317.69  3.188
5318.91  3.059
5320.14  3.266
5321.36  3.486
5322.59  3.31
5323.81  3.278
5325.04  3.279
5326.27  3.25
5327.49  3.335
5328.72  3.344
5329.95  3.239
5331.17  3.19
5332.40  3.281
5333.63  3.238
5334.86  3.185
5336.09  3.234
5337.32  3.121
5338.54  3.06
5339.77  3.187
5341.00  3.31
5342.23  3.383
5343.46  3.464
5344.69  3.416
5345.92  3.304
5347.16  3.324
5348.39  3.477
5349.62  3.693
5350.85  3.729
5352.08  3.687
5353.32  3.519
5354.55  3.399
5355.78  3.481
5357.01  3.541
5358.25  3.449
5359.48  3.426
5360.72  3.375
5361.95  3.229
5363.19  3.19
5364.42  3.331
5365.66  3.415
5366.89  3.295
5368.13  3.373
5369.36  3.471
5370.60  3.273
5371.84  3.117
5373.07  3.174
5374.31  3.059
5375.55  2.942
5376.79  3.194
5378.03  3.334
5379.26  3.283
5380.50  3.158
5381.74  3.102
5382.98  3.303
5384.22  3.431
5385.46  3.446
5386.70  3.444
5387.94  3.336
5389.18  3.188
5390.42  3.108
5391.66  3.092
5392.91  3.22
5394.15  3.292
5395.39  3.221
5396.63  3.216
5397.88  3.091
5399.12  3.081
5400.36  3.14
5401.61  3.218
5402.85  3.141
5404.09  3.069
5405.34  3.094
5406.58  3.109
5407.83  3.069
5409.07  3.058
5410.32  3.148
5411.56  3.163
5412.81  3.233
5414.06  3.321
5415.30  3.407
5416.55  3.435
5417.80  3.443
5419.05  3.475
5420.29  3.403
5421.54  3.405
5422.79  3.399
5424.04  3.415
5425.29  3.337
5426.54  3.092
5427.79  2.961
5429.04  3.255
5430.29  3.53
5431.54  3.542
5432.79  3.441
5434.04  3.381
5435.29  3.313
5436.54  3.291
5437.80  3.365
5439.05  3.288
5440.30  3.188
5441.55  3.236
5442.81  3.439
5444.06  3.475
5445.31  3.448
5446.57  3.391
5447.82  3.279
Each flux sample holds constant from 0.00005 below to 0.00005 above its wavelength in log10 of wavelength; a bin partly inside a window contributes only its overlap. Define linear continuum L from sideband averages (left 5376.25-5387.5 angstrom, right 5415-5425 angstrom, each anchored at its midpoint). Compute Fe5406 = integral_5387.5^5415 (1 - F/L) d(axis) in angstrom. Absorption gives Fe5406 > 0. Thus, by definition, 1.60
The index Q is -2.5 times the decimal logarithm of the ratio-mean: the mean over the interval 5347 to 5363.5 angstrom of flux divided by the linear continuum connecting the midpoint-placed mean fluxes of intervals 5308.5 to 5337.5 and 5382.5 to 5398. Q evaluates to -0.06 mag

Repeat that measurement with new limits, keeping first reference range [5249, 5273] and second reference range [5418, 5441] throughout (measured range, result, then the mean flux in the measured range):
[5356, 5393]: -0.03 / 3.28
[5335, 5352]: -0.08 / 3.37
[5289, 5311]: -0.08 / 3.25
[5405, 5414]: 0.05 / 3.14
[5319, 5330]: -0.08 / 3.3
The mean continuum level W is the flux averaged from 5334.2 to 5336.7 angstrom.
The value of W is 3.21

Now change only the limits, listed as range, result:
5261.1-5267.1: 2.85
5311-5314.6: 3.44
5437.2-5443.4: 3.3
